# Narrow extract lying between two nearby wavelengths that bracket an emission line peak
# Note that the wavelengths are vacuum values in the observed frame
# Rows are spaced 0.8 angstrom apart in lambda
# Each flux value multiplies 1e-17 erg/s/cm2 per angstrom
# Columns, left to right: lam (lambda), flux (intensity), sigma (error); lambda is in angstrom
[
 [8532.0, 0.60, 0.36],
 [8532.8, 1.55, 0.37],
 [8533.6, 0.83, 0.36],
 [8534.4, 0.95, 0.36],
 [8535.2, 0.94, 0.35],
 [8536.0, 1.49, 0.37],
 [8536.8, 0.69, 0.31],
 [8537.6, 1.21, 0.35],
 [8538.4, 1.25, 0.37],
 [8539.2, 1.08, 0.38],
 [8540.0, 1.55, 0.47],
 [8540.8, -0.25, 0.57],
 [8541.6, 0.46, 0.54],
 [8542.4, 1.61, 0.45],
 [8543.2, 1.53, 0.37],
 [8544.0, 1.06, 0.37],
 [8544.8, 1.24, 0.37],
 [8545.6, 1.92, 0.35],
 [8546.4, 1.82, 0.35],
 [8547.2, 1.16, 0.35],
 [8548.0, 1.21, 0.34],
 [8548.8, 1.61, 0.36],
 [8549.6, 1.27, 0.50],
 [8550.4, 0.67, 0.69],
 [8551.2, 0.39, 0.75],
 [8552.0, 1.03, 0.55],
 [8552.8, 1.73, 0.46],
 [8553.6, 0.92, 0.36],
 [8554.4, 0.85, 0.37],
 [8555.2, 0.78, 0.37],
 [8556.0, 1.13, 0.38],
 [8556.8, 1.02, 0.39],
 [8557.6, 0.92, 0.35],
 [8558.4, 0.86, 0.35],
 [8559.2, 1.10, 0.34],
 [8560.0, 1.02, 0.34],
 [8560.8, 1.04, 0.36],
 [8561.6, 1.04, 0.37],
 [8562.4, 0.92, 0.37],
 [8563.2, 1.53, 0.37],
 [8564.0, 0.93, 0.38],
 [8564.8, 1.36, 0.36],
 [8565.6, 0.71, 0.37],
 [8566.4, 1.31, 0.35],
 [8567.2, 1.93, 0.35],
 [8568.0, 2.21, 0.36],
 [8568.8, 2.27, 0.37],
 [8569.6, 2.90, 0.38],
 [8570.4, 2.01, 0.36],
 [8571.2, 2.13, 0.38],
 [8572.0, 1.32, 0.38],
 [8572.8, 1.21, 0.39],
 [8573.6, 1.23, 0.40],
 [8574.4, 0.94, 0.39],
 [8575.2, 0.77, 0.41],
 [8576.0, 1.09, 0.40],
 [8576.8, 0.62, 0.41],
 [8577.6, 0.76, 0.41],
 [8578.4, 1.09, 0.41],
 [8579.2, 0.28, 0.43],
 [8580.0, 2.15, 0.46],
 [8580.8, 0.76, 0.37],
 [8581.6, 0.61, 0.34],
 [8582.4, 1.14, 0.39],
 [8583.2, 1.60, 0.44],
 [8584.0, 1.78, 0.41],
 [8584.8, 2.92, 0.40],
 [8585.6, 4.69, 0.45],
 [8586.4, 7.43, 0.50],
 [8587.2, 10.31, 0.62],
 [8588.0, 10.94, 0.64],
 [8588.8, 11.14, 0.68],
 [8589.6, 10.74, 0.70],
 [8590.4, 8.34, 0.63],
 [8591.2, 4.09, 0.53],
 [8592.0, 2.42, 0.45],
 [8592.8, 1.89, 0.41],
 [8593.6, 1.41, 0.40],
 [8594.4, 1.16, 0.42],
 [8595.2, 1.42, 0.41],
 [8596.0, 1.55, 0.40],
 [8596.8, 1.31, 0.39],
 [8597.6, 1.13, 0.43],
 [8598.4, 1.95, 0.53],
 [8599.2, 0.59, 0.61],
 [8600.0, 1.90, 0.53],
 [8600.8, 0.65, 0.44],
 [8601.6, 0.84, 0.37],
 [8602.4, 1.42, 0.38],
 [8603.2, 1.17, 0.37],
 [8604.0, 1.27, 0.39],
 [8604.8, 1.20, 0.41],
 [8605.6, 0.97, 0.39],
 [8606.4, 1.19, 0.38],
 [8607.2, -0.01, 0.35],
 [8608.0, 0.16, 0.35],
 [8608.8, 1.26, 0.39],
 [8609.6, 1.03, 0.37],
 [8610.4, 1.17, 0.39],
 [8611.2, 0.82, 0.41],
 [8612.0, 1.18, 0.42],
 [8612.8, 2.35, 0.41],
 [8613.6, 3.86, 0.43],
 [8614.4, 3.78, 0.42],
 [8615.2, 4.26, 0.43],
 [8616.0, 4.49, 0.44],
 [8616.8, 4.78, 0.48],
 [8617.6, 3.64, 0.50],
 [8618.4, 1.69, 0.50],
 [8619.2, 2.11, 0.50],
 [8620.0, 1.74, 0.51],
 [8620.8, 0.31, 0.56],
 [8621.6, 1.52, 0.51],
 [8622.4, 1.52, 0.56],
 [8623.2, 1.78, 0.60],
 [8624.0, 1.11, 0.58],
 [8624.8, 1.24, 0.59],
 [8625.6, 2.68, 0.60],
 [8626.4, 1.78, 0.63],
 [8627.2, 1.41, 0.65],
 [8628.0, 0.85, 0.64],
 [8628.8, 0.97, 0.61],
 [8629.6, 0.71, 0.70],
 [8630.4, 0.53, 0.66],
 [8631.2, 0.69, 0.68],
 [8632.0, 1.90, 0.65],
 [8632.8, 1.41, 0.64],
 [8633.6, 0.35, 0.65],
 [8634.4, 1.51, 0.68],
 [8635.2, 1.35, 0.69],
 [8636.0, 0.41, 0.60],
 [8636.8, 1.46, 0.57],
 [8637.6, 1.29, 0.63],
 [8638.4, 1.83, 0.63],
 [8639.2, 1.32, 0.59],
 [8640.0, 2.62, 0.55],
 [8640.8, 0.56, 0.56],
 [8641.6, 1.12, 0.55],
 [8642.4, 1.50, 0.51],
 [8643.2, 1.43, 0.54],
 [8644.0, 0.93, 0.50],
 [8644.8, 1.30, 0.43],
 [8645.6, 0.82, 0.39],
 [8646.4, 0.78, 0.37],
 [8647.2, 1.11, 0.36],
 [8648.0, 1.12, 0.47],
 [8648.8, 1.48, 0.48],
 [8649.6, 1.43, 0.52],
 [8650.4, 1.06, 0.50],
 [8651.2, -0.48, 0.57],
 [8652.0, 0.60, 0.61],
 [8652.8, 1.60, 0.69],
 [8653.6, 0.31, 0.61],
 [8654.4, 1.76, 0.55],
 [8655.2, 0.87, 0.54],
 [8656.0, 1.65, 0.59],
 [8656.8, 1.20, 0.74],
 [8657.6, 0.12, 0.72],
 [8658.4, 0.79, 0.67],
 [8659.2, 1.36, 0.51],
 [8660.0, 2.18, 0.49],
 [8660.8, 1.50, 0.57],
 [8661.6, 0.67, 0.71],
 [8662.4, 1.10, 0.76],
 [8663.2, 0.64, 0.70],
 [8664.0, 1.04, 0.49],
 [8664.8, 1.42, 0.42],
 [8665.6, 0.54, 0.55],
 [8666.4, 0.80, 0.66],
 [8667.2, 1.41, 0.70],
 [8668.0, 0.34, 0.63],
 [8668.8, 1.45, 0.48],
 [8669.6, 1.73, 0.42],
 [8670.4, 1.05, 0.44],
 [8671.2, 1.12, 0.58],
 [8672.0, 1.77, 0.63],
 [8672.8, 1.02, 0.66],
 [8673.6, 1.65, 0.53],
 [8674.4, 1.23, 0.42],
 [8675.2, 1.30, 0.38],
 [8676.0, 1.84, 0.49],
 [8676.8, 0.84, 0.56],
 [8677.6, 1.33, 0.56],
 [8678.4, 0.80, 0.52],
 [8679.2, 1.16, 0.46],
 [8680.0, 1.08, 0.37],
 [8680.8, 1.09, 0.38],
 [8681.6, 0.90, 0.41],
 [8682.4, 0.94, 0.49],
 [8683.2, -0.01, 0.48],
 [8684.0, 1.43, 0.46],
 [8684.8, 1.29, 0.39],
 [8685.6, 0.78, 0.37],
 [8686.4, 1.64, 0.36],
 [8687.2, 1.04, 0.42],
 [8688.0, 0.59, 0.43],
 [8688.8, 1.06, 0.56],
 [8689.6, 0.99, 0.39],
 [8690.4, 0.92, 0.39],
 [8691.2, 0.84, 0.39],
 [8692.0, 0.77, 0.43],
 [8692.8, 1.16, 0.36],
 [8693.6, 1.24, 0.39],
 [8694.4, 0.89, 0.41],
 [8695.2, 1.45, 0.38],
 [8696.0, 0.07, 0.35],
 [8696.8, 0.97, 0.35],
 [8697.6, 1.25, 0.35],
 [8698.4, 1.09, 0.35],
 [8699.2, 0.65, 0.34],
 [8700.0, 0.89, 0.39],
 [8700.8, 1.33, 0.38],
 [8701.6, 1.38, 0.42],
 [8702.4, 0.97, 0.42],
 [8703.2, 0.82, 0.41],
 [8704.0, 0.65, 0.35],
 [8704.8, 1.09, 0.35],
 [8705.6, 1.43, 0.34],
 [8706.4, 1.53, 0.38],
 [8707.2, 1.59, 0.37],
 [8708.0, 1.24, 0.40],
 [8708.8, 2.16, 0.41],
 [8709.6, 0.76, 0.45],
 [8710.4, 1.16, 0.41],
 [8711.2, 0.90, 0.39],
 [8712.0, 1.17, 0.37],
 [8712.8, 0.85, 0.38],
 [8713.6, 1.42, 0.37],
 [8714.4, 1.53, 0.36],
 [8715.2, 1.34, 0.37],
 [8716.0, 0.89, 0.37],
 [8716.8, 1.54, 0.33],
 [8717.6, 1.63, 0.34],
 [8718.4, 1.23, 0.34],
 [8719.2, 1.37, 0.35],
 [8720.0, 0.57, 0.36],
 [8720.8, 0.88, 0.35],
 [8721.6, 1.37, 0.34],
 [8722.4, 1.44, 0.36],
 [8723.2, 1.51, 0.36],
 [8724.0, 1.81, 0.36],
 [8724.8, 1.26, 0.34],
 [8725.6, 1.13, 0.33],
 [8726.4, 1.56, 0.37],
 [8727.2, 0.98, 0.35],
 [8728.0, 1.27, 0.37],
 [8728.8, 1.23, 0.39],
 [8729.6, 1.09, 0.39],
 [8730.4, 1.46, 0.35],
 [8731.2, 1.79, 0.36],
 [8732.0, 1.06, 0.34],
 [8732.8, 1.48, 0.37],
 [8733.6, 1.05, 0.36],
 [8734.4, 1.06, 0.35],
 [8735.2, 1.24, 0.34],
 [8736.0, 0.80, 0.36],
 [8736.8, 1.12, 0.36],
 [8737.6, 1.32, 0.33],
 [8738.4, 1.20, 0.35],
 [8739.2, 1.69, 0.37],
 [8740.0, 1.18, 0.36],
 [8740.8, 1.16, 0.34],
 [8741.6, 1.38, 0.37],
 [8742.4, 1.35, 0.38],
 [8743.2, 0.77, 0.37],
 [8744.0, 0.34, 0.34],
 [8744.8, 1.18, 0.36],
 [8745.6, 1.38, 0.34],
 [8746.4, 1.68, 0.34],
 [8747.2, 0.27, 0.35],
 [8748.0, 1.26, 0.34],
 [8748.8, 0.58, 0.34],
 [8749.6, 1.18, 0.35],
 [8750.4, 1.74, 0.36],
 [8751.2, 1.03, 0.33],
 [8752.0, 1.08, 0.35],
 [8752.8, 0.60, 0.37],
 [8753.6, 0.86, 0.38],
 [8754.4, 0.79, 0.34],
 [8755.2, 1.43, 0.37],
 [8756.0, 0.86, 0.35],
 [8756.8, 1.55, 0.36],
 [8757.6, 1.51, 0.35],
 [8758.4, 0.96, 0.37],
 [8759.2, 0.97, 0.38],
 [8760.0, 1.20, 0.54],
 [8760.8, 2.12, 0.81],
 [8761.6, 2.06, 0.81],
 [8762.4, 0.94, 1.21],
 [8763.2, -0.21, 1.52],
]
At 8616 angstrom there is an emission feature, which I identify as [N II] 6583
